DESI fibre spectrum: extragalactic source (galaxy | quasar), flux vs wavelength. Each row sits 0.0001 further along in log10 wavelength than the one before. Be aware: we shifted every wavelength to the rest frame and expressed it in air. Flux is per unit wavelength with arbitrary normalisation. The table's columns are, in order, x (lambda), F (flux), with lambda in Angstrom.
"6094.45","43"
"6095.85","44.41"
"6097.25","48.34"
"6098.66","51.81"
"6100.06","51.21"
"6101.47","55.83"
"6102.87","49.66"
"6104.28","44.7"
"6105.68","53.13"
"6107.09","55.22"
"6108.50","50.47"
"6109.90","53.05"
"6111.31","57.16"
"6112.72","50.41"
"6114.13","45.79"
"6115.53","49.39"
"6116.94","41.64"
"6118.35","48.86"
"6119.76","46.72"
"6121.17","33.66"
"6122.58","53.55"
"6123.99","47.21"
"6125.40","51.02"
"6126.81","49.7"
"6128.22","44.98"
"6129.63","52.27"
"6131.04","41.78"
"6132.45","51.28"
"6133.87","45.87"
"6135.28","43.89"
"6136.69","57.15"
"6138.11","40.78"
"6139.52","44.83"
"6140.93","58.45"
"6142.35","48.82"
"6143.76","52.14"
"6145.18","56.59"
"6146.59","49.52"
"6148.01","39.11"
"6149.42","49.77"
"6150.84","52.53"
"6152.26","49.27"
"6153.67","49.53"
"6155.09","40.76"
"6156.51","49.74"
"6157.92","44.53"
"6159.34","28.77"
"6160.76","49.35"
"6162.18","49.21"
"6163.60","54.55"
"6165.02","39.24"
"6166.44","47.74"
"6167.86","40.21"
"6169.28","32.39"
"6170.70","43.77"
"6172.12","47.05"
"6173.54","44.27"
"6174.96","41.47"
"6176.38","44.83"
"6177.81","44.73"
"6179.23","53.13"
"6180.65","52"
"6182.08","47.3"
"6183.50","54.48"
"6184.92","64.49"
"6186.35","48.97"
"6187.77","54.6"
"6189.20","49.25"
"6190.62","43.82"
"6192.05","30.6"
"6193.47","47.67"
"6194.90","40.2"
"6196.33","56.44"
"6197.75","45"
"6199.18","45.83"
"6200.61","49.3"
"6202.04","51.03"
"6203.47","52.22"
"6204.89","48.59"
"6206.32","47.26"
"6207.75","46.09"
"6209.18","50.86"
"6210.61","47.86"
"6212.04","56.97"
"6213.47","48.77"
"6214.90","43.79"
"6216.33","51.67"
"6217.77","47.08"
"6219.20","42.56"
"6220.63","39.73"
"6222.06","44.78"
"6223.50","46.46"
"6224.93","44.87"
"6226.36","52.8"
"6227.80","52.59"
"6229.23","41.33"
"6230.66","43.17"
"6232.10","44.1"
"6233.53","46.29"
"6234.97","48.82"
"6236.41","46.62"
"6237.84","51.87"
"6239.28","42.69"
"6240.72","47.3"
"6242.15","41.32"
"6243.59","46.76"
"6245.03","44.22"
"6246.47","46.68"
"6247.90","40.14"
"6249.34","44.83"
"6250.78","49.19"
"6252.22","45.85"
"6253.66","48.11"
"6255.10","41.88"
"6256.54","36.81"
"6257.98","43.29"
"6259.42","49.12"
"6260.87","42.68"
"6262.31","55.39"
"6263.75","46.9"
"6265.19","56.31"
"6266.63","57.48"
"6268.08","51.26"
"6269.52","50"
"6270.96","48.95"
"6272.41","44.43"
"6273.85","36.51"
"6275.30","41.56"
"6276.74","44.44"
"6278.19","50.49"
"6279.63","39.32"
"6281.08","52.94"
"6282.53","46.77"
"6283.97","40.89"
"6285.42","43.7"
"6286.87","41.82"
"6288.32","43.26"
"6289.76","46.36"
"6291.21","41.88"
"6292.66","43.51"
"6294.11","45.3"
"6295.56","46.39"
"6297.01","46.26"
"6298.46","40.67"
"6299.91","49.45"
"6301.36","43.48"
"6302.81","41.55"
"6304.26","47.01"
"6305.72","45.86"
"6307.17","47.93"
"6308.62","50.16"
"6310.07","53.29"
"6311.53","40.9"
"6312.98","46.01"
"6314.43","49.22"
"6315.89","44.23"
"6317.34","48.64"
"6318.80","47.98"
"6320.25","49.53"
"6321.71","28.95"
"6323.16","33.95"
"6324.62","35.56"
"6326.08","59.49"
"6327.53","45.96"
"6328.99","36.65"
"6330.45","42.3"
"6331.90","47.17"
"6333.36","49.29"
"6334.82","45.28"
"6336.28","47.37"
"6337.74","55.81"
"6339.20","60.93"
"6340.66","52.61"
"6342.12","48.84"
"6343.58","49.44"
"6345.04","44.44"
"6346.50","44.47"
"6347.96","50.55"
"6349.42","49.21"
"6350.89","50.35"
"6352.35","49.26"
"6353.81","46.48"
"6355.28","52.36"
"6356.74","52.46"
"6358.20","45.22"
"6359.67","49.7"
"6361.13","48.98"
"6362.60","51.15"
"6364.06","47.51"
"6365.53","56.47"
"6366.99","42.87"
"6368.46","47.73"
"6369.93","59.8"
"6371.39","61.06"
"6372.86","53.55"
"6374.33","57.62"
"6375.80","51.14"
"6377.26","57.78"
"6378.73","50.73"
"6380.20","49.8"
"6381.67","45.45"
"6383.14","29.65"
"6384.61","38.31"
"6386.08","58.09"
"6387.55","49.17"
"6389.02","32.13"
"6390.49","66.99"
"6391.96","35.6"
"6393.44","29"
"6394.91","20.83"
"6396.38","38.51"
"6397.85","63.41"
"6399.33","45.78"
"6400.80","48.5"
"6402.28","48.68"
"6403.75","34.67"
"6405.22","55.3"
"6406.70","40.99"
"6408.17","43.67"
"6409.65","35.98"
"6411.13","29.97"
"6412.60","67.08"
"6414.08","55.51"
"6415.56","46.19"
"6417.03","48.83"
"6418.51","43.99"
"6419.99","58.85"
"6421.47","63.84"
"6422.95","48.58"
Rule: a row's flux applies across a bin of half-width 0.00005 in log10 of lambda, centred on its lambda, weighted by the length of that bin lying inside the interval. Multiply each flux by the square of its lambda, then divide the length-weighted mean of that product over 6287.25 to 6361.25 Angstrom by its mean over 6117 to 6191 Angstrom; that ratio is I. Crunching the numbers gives 1.04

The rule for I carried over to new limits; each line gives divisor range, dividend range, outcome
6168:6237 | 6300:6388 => 1.07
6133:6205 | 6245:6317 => 1.01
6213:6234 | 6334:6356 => 1.13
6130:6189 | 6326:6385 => 1.10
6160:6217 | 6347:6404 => 1.07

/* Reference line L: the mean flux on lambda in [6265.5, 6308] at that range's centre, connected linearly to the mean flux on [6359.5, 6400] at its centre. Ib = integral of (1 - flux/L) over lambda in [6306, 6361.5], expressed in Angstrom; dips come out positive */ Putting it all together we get -0.8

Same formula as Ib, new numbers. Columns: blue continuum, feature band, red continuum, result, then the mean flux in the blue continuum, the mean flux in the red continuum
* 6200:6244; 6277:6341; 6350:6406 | 2.5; 47.3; 47.9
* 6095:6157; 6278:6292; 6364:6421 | 1.0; 48.9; 47.4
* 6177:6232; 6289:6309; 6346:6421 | 1.1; 48.1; 47.9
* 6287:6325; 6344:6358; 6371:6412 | -1.2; 44.6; 45.4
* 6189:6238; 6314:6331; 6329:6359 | 1.8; 47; 48.9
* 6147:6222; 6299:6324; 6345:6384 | 2.0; 46.9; 49.9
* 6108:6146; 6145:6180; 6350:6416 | 2.2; 48.8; 47.6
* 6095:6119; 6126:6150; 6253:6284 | 0.4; 50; 46.7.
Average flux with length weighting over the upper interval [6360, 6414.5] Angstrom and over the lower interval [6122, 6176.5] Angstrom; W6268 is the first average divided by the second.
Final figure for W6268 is 1.0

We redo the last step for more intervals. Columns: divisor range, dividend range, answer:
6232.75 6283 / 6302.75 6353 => 1.01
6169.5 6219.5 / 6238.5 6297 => 0.95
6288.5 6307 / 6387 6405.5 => 0.97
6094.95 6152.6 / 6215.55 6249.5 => 0.93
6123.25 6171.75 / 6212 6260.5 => 0.97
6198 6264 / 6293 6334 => 0.97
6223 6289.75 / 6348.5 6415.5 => 1.03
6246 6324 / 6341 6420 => 1.05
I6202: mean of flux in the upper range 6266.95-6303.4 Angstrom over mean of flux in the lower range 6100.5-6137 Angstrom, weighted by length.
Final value 0.92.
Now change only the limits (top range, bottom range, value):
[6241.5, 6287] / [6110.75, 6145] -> 0.95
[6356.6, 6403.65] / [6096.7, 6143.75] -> 0.97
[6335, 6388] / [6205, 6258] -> 1.09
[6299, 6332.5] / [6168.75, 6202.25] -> 0.95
